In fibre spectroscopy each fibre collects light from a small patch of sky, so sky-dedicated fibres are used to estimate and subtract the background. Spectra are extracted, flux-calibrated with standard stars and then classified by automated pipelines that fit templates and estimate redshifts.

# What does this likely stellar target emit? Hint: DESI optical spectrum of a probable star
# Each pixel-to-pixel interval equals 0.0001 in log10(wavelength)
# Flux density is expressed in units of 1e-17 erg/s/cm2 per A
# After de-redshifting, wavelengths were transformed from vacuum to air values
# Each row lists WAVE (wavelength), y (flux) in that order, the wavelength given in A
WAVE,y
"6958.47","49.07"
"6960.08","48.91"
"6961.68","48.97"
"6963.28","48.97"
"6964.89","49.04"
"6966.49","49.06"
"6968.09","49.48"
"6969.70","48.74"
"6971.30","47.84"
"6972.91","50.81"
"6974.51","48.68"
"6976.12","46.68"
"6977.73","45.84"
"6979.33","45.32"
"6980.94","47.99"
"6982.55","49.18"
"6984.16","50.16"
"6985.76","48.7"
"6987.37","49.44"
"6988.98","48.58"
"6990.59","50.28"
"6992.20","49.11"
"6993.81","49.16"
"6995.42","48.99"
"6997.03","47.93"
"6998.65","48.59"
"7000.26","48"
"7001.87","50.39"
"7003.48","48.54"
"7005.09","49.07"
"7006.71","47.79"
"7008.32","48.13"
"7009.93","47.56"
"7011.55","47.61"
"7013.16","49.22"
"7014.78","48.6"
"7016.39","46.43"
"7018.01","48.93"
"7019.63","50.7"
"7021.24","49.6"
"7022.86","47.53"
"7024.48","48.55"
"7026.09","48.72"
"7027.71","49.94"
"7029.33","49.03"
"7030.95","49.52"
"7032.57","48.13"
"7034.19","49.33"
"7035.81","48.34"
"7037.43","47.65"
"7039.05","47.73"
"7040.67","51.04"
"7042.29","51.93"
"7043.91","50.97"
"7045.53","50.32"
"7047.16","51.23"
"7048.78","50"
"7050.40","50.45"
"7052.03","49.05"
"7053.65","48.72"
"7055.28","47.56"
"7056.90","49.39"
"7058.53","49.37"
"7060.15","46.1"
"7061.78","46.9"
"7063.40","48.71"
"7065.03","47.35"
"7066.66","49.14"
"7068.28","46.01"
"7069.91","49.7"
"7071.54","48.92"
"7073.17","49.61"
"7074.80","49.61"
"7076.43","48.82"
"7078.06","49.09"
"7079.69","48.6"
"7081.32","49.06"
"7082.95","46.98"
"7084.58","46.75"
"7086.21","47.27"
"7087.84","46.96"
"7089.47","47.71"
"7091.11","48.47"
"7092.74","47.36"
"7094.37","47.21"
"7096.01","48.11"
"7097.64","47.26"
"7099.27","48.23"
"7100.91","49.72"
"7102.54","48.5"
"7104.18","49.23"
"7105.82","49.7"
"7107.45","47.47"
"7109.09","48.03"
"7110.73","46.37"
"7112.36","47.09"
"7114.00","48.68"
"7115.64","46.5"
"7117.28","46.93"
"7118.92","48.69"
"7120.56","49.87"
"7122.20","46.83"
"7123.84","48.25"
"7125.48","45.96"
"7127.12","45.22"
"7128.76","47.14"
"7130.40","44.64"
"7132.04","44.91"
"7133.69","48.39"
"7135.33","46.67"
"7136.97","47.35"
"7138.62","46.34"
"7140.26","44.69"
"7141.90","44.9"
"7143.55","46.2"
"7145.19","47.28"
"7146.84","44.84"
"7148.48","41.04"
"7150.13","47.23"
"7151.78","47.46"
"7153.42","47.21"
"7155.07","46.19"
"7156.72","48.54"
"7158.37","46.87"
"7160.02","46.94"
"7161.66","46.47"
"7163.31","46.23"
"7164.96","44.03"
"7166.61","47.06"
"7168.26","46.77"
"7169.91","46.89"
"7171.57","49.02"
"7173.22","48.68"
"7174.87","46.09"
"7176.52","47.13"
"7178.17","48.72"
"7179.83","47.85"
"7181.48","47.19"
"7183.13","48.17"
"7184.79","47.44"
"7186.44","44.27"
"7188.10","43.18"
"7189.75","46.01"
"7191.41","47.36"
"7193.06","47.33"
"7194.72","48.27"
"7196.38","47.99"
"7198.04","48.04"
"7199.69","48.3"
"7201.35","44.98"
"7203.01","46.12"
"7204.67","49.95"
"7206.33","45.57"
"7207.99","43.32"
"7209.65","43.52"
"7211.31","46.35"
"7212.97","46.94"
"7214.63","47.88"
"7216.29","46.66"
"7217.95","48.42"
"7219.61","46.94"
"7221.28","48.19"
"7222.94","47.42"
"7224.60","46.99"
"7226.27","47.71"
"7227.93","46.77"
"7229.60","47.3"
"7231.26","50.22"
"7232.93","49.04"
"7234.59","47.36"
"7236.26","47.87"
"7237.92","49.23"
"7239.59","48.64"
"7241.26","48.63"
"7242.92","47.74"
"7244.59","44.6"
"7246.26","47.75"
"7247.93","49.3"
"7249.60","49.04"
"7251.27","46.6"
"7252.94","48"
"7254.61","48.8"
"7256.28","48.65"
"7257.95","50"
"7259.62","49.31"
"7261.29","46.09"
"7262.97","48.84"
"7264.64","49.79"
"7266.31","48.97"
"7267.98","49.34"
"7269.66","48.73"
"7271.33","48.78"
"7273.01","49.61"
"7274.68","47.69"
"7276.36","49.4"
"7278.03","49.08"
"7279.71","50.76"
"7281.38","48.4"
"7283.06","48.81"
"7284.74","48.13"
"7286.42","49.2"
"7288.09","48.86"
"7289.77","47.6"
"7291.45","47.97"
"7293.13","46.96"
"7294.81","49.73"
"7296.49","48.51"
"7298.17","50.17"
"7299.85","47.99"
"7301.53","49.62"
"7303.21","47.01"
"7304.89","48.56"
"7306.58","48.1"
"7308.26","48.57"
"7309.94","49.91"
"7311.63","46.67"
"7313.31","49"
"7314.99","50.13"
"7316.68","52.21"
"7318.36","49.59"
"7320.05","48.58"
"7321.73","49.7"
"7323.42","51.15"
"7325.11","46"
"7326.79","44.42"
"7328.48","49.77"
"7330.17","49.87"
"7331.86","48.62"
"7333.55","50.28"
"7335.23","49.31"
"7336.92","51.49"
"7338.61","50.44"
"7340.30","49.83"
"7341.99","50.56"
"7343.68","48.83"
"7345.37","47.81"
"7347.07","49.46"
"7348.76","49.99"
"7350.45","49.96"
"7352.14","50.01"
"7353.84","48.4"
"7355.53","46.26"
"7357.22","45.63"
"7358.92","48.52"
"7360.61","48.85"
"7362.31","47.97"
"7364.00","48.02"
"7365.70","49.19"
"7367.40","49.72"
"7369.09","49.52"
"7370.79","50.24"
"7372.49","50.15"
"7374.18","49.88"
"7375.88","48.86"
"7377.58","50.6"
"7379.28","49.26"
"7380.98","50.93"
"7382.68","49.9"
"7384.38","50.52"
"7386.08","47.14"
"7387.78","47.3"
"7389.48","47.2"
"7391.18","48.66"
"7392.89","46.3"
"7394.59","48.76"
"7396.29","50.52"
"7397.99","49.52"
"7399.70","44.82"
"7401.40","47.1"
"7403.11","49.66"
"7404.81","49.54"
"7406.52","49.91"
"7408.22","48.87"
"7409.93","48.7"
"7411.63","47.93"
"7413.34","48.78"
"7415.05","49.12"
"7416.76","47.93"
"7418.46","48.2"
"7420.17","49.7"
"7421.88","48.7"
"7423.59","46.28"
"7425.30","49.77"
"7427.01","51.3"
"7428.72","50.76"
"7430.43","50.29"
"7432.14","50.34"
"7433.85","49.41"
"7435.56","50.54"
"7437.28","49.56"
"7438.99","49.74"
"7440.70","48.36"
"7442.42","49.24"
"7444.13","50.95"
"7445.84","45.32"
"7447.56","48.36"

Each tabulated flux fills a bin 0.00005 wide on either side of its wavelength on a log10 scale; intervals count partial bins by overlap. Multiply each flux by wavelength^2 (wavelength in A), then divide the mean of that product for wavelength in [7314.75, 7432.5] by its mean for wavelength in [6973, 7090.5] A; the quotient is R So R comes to 1.11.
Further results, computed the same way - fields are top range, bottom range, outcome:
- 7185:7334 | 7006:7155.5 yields 1.05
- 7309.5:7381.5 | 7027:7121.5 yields 1.09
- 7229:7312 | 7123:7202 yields 1.07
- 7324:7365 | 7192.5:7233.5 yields 1.07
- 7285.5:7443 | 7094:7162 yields 1.11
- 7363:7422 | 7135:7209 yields 1.11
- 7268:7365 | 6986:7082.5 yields 1.08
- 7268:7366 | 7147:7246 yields 1.07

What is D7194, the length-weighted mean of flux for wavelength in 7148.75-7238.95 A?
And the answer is 47.1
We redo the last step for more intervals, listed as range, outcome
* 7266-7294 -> 48.7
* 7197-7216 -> 46.5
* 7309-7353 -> 49.4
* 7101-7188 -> 46.9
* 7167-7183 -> 47.6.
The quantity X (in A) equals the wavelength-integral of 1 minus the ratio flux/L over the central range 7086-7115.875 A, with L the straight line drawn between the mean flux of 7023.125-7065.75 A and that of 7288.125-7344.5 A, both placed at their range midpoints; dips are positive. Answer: 0.7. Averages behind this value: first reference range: 49.1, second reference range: 49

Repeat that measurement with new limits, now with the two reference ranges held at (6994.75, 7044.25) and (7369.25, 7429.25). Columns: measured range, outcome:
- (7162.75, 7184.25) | 0.7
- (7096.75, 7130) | 0.8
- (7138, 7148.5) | 0.8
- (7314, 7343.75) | -0.4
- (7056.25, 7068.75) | 0.2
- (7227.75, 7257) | 0.5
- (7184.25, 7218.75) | 1.6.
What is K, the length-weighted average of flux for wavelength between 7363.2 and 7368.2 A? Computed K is 48.9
